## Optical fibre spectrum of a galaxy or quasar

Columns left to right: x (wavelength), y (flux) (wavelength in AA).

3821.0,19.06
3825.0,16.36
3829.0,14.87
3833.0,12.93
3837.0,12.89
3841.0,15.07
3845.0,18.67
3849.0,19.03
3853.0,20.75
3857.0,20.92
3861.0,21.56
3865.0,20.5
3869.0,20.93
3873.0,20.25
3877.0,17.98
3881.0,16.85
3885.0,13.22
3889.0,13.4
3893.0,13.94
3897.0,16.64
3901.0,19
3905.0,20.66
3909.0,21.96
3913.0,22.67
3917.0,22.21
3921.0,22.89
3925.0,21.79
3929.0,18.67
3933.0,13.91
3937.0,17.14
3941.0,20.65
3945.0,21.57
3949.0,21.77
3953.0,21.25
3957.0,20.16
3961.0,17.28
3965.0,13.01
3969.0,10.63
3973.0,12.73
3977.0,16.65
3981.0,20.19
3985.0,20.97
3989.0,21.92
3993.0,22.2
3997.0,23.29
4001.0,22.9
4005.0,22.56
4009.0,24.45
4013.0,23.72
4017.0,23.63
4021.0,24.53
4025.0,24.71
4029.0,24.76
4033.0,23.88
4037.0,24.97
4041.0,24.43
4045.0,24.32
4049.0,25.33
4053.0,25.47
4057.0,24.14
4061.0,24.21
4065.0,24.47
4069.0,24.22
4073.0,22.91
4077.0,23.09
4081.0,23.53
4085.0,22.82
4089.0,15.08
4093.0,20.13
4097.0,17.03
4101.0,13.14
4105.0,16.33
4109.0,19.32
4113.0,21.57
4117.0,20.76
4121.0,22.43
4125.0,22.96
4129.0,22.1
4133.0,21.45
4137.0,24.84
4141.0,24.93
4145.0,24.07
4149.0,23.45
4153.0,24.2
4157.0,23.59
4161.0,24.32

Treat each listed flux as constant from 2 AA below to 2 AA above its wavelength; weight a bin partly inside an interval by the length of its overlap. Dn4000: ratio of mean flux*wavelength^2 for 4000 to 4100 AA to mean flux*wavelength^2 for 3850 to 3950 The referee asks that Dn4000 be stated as 1.30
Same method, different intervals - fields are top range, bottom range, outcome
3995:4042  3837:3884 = 1.37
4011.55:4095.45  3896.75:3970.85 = 1.30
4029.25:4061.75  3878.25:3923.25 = 1.43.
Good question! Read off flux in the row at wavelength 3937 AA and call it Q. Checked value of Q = 17.14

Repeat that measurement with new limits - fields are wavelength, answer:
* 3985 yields 20.97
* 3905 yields 20.66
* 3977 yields 16.65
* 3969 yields 10.63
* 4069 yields 24.22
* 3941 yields 20.65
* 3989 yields 21.92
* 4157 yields 23.59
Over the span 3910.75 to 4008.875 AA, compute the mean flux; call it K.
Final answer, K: 19.6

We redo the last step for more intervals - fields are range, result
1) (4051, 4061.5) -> 24.7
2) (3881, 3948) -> 18.8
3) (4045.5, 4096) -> 22.9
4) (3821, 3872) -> 18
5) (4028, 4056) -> 24.7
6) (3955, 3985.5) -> 16.2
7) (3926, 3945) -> 18.2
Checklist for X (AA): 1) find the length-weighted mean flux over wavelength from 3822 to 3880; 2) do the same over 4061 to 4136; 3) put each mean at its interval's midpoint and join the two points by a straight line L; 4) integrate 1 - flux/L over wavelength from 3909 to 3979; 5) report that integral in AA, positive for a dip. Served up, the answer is 1.7 AA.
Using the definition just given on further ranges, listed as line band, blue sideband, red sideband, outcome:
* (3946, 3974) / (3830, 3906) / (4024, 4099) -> 4.36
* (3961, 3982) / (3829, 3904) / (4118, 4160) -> 5.44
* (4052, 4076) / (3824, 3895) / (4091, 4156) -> -4.52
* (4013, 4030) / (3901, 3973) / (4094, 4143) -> -3.88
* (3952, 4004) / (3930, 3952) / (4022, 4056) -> 6.23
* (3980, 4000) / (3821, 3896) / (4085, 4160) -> -2.81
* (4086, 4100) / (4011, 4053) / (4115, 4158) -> 3.67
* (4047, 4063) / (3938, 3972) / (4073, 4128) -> -4.43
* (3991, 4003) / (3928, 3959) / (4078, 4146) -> -1.80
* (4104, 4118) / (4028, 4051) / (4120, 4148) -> 2.36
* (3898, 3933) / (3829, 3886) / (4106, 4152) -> -3.30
